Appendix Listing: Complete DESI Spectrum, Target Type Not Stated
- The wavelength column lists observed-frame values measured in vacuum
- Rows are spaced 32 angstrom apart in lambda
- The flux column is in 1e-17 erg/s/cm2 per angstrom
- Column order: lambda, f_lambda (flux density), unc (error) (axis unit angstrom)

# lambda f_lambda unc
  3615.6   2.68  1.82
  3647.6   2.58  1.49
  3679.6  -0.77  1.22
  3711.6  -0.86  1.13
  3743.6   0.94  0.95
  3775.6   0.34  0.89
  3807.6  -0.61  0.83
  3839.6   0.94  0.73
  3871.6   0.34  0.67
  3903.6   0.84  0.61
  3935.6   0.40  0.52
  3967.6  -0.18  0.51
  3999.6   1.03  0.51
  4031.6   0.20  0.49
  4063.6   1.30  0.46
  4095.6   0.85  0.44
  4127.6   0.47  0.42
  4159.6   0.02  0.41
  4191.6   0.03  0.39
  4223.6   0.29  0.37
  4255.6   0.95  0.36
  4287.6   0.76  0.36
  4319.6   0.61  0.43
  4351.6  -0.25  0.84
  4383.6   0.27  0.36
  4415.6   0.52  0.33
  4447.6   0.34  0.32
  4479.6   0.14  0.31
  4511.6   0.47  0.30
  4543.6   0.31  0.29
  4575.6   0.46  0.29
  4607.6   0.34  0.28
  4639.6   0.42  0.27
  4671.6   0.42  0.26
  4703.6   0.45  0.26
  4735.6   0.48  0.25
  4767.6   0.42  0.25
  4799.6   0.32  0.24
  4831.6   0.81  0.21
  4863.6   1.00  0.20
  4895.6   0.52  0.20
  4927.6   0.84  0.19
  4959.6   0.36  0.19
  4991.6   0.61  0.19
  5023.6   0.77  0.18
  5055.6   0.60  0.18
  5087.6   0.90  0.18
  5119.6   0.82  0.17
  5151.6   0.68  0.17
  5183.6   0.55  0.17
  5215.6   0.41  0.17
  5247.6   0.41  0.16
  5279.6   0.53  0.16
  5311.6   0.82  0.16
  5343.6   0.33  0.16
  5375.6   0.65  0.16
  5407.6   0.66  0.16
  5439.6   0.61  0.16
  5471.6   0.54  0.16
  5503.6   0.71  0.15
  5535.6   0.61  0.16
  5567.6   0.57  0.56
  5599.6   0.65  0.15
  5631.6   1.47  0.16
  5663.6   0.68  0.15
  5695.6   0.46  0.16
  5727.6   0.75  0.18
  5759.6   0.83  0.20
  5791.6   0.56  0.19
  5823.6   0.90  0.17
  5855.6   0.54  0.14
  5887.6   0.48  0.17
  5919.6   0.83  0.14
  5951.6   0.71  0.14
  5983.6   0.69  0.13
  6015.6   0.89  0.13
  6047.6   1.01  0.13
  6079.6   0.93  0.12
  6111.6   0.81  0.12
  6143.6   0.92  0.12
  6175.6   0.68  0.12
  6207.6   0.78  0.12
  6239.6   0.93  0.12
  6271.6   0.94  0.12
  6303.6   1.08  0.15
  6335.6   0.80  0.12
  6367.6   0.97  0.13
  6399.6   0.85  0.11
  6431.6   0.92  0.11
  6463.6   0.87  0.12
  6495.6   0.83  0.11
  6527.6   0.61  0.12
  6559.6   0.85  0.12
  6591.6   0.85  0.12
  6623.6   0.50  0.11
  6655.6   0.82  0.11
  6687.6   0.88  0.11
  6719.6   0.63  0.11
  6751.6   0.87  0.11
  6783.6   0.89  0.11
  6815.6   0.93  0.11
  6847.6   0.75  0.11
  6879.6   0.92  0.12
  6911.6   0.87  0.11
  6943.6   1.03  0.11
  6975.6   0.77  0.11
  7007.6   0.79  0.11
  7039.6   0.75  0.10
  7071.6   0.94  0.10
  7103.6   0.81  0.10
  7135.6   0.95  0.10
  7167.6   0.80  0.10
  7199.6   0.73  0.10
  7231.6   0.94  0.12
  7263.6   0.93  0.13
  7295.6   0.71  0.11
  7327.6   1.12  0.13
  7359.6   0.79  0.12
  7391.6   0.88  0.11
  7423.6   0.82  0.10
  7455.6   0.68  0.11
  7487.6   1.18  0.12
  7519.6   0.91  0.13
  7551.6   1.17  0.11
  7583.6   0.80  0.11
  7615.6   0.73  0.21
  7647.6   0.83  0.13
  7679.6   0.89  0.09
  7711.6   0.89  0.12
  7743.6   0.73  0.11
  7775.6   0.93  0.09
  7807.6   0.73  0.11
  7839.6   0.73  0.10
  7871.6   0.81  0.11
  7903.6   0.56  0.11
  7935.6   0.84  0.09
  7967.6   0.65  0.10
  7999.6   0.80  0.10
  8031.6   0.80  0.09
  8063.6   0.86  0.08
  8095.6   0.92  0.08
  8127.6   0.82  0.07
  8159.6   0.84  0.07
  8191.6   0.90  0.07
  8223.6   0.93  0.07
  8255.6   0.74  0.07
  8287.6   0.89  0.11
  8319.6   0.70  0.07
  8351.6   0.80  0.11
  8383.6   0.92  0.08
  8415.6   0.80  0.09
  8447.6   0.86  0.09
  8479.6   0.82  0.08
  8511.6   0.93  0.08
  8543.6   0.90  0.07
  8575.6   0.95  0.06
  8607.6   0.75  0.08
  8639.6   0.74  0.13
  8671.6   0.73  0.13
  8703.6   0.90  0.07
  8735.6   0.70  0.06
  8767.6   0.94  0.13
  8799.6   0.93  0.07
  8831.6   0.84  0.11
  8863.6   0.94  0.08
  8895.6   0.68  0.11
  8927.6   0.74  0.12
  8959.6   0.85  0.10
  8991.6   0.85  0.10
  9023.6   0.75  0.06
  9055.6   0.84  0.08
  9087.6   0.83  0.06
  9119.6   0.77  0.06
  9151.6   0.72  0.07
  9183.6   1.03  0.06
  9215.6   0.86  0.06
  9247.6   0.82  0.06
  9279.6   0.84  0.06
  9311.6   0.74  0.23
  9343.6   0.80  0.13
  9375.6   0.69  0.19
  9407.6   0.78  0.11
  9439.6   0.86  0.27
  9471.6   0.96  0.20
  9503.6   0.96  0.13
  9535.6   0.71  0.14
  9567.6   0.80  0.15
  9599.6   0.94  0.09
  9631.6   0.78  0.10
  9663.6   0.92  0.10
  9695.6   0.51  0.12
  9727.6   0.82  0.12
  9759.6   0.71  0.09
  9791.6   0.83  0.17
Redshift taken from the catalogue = 0.51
